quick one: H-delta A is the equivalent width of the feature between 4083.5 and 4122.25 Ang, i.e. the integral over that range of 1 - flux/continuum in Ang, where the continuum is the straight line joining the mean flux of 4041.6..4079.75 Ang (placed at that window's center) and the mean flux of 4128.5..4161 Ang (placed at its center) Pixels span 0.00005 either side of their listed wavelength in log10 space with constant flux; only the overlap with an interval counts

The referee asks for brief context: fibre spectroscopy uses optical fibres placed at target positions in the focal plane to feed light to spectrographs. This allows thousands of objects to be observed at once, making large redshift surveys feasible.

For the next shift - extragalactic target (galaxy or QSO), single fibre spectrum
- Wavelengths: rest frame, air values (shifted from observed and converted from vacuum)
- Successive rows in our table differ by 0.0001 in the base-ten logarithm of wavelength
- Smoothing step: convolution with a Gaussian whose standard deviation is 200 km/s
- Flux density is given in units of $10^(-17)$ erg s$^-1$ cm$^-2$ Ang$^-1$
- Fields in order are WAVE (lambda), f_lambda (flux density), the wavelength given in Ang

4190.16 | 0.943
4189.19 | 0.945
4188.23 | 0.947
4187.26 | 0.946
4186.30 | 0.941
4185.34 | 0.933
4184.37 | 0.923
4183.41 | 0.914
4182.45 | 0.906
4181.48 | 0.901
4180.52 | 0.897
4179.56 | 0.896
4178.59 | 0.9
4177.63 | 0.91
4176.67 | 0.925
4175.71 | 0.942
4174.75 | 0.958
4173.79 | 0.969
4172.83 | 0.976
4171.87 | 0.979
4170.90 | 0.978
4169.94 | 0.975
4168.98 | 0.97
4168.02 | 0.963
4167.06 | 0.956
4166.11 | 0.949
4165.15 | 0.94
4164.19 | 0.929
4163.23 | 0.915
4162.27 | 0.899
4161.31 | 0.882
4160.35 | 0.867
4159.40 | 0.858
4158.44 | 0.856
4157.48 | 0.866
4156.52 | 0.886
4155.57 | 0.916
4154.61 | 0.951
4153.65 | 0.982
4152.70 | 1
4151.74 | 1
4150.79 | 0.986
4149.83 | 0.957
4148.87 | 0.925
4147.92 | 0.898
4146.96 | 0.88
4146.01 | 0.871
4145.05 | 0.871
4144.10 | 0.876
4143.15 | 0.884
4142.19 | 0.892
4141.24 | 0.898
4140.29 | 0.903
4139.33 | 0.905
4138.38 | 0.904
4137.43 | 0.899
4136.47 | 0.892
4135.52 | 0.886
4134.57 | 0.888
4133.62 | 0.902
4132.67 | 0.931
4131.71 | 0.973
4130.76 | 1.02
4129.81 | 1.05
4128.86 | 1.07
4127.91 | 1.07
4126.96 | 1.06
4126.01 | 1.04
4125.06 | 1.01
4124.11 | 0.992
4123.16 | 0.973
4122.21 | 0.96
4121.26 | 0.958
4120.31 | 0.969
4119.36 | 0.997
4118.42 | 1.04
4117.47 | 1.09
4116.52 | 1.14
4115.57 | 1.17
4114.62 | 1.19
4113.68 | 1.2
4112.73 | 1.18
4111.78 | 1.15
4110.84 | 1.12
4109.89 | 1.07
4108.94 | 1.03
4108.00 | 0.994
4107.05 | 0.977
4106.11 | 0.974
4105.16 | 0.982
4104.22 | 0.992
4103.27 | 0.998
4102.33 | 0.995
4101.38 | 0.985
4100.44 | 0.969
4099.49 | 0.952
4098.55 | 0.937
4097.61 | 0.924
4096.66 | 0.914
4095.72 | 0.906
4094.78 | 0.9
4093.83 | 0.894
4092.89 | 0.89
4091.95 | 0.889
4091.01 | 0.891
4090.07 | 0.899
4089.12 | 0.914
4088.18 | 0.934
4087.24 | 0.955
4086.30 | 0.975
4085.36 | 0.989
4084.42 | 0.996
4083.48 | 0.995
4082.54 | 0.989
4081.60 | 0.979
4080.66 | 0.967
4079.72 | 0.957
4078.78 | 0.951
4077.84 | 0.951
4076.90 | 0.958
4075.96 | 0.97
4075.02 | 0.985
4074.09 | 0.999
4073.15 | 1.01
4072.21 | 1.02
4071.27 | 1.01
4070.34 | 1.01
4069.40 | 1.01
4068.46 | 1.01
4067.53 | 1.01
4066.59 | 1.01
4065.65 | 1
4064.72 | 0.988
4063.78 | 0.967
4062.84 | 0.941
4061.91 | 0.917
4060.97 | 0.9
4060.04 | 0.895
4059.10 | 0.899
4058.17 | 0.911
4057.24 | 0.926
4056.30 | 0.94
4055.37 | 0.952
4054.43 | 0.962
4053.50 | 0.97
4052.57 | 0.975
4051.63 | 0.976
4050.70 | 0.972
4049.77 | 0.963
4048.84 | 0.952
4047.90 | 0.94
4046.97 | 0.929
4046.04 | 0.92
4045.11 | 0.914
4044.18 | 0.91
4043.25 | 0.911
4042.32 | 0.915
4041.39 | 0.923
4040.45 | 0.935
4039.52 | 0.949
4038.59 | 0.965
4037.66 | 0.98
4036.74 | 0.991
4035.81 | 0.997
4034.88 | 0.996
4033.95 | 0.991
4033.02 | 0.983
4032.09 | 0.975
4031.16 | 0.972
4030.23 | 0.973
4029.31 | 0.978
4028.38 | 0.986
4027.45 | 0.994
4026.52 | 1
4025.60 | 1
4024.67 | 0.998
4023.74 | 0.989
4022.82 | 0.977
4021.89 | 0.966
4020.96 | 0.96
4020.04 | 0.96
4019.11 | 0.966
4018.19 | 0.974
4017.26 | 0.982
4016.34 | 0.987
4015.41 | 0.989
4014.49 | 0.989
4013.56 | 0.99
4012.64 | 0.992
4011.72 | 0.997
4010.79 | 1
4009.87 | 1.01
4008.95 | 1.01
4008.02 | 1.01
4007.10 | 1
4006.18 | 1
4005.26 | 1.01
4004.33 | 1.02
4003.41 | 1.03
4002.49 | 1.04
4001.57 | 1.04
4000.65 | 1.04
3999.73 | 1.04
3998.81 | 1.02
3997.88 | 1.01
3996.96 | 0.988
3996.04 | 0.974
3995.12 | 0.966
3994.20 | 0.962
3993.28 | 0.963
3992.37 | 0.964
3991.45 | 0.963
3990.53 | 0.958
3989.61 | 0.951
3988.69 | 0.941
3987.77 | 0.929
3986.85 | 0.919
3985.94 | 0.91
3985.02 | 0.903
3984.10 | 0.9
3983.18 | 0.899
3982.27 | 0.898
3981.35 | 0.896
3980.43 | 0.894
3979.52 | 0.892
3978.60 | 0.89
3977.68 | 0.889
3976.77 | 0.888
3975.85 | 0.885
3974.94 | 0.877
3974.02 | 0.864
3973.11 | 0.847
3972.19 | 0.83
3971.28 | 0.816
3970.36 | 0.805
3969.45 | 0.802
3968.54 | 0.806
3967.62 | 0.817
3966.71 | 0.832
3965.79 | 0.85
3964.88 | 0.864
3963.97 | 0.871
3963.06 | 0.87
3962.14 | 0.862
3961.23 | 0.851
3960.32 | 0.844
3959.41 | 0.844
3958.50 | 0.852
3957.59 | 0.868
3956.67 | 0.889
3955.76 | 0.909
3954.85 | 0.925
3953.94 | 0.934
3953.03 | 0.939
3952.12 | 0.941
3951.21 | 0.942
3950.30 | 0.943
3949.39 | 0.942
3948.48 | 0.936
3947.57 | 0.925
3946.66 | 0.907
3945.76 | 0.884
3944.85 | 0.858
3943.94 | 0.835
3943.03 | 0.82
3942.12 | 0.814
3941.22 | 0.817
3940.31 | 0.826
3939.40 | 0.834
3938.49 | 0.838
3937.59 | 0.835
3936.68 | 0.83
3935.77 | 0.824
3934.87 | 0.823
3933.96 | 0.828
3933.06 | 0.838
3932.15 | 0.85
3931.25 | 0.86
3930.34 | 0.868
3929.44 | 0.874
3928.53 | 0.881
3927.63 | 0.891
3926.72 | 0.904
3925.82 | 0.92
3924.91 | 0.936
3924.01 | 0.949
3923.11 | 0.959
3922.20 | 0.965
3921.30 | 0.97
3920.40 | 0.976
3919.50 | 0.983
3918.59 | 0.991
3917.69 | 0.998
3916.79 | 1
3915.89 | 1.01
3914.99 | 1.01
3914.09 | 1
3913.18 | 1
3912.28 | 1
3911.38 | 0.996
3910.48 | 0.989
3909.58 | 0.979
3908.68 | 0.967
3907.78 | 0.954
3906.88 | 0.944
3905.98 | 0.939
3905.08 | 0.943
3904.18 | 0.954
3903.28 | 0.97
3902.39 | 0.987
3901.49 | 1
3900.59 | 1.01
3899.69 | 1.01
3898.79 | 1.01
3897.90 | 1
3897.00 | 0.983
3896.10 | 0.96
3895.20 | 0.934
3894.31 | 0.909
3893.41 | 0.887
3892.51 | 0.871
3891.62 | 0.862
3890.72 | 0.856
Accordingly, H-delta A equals -2.4 Ang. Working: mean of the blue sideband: 0.959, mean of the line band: 0.998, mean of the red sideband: 0.921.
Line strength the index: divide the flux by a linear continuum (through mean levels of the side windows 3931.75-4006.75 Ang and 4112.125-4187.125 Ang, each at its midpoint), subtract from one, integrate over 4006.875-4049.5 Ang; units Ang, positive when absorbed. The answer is -2.5 Ang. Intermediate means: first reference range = 0.901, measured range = 0.972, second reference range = 0.957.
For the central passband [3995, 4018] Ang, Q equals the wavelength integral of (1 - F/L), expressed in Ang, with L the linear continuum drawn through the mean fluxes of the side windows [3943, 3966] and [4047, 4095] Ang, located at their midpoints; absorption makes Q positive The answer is -2.12 Ang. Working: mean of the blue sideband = 0.89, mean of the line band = 1.01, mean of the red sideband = 0.958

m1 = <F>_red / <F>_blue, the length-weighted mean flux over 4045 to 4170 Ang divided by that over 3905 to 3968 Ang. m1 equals 1.07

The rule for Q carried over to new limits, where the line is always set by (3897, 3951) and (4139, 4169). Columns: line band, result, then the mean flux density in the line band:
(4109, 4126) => -2.8 Ang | 1.07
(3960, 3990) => 1.7 Ang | 0.872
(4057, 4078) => -1.2 Ang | 0.97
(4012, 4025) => -0.8 Ang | 0.98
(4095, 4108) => -0.6 Ang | 0.962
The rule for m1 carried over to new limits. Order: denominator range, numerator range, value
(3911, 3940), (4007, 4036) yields 1.07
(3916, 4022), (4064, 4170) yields 1.05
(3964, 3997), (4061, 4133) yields 1.11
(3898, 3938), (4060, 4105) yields 1.02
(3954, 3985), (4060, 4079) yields 1.13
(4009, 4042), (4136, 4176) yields 0.94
